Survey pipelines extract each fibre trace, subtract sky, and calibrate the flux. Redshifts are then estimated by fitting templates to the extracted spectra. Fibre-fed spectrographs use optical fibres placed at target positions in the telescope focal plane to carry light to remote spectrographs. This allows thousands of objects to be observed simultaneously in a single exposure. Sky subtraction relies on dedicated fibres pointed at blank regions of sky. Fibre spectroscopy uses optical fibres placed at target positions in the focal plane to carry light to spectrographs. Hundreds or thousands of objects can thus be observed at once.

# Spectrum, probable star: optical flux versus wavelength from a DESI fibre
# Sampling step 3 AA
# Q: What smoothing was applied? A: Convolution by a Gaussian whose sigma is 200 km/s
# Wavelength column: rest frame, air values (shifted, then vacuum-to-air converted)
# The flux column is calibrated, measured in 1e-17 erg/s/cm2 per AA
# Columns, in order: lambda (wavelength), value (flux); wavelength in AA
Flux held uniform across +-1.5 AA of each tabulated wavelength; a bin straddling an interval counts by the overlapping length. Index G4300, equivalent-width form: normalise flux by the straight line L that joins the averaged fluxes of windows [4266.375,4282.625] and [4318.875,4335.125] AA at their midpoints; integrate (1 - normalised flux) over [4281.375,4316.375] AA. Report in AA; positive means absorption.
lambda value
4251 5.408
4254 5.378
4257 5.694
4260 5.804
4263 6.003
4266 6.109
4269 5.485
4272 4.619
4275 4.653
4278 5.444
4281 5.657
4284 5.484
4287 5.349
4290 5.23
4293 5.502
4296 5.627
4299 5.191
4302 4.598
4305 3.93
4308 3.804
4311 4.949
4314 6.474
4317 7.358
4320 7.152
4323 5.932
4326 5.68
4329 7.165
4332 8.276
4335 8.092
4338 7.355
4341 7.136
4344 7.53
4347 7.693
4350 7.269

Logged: 4.9 AA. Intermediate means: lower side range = 5.24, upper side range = 6.96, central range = 5.18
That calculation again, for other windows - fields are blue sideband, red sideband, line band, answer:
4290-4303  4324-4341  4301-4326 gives 2.77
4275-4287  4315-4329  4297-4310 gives 3.42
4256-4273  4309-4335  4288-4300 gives 1.50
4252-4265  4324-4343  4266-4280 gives 1.93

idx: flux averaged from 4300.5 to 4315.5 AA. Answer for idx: 4.75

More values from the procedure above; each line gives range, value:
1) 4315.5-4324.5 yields 6.81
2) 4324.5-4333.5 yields 7.04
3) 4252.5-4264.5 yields 5.72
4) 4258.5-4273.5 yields 5.6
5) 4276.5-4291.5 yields 5.43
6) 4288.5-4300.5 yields 5.39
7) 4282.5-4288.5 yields 5.42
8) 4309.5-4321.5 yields 6.48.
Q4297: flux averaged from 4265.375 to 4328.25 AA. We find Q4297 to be 5.45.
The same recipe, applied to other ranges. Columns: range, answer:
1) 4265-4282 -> 5.3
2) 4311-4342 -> 6.96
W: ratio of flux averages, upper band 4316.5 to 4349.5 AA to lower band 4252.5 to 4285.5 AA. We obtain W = 1.32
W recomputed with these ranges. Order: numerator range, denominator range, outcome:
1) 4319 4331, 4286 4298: 1.20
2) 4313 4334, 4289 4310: 1.43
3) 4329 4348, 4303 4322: 1.37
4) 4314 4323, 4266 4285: 1.31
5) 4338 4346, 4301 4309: 1.80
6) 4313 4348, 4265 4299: 1.34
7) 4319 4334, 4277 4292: 1.26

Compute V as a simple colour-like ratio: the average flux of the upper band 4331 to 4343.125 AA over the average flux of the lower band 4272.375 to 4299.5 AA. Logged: 1.4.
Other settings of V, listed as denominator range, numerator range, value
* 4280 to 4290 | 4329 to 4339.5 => 1.43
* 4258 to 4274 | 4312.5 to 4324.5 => 1.21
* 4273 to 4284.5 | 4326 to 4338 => 1.43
